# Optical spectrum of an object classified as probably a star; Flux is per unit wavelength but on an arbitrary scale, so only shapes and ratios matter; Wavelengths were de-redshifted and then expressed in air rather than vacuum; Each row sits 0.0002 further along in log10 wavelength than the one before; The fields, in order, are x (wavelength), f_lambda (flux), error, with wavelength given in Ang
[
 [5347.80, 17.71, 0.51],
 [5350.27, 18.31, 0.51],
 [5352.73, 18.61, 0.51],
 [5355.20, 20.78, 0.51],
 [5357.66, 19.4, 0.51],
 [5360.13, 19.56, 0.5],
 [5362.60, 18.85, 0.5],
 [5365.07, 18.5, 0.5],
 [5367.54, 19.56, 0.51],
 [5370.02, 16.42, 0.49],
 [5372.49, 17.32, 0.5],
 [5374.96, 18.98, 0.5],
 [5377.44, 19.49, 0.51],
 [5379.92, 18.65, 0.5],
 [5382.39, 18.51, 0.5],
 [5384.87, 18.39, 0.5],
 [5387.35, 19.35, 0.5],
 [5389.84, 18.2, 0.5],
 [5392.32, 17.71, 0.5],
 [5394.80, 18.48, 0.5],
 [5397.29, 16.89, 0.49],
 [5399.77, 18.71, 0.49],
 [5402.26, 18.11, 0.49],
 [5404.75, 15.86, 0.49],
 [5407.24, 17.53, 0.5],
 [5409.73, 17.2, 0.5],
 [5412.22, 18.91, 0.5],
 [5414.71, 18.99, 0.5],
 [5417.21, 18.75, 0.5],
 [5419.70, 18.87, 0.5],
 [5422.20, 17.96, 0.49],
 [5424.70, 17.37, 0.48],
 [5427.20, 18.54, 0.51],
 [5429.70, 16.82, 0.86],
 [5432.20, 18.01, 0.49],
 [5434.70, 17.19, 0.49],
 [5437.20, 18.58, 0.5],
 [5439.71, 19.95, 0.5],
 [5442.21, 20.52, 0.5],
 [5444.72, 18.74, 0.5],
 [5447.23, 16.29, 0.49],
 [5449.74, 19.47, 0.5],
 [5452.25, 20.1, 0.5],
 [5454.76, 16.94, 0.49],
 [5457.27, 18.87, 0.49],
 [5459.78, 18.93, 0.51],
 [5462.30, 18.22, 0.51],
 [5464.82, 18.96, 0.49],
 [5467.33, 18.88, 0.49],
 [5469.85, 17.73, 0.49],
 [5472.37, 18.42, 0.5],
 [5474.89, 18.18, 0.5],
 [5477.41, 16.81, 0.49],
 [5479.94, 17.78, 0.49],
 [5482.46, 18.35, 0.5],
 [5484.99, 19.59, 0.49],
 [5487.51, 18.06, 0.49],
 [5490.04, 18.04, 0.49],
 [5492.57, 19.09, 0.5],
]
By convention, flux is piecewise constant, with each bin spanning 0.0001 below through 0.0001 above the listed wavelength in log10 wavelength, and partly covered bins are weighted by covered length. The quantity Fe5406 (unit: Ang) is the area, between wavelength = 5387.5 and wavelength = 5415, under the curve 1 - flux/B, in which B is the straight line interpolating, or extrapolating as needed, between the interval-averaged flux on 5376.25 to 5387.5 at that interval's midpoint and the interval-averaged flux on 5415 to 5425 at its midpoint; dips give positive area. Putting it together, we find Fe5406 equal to 1.1 Ang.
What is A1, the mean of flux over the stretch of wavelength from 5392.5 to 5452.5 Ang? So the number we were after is 18.2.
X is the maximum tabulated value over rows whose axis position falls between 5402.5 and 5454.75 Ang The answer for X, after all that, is 20.52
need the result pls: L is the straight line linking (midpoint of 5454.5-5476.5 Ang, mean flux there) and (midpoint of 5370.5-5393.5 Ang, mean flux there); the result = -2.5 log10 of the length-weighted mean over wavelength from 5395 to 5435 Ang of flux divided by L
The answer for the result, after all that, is 0.03 mag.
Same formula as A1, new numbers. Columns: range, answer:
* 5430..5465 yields 18.6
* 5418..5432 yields 17.9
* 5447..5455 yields 18.6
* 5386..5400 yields 18.2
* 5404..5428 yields 18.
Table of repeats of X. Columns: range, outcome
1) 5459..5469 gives 18.96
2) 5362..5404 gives 19.56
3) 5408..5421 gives 18.99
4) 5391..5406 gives 18.71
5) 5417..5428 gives 18.87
